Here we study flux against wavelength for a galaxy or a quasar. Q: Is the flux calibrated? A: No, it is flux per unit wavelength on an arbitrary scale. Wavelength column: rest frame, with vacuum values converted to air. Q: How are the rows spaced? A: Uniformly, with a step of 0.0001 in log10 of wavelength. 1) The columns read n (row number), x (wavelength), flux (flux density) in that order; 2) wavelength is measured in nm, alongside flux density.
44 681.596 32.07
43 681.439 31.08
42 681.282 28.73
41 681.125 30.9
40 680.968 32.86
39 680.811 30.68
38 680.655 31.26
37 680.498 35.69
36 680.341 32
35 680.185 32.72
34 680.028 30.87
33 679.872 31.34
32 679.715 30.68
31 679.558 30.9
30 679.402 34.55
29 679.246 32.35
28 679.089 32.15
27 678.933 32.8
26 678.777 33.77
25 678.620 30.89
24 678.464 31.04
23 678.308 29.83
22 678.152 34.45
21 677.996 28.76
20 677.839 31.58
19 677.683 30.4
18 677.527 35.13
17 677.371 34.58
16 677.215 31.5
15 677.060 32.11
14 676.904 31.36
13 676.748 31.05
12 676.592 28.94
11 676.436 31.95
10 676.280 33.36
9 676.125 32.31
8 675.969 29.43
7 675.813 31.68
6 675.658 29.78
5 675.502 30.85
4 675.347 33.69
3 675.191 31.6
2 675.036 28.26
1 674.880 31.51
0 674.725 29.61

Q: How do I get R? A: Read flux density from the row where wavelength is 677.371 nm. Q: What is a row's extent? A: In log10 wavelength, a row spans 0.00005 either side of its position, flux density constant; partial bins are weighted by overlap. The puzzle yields 34.58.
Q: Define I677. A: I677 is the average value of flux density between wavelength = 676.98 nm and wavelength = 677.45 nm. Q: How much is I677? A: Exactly 32.8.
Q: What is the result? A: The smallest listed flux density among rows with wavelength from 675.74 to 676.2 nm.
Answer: 29.43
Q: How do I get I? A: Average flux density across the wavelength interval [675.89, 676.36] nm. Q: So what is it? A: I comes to 31.7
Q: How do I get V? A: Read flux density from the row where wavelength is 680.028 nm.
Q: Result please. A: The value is 30.87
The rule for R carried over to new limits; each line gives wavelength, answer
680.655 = 31.26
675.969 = 29.43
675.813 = 31.68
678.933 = 32.8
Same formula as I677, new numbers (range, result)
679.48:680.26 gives 31.3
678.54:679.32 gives 32.4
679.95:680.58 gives 32.8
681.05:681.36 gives 29.8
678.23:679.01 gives 31.7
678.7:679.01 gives 33.3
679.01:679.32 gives 32.2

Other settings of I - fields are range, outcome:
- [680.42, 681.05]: 32.6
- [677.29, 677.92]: 32.9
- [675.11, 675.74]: 31.5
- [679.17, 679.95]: 32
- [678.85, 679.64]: 32.6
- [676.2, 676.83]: 31.3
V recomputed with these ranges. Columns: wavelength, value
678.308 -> 29.83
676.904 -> 31.36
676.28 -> 33.36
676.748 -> 31.05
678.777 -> 33.77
